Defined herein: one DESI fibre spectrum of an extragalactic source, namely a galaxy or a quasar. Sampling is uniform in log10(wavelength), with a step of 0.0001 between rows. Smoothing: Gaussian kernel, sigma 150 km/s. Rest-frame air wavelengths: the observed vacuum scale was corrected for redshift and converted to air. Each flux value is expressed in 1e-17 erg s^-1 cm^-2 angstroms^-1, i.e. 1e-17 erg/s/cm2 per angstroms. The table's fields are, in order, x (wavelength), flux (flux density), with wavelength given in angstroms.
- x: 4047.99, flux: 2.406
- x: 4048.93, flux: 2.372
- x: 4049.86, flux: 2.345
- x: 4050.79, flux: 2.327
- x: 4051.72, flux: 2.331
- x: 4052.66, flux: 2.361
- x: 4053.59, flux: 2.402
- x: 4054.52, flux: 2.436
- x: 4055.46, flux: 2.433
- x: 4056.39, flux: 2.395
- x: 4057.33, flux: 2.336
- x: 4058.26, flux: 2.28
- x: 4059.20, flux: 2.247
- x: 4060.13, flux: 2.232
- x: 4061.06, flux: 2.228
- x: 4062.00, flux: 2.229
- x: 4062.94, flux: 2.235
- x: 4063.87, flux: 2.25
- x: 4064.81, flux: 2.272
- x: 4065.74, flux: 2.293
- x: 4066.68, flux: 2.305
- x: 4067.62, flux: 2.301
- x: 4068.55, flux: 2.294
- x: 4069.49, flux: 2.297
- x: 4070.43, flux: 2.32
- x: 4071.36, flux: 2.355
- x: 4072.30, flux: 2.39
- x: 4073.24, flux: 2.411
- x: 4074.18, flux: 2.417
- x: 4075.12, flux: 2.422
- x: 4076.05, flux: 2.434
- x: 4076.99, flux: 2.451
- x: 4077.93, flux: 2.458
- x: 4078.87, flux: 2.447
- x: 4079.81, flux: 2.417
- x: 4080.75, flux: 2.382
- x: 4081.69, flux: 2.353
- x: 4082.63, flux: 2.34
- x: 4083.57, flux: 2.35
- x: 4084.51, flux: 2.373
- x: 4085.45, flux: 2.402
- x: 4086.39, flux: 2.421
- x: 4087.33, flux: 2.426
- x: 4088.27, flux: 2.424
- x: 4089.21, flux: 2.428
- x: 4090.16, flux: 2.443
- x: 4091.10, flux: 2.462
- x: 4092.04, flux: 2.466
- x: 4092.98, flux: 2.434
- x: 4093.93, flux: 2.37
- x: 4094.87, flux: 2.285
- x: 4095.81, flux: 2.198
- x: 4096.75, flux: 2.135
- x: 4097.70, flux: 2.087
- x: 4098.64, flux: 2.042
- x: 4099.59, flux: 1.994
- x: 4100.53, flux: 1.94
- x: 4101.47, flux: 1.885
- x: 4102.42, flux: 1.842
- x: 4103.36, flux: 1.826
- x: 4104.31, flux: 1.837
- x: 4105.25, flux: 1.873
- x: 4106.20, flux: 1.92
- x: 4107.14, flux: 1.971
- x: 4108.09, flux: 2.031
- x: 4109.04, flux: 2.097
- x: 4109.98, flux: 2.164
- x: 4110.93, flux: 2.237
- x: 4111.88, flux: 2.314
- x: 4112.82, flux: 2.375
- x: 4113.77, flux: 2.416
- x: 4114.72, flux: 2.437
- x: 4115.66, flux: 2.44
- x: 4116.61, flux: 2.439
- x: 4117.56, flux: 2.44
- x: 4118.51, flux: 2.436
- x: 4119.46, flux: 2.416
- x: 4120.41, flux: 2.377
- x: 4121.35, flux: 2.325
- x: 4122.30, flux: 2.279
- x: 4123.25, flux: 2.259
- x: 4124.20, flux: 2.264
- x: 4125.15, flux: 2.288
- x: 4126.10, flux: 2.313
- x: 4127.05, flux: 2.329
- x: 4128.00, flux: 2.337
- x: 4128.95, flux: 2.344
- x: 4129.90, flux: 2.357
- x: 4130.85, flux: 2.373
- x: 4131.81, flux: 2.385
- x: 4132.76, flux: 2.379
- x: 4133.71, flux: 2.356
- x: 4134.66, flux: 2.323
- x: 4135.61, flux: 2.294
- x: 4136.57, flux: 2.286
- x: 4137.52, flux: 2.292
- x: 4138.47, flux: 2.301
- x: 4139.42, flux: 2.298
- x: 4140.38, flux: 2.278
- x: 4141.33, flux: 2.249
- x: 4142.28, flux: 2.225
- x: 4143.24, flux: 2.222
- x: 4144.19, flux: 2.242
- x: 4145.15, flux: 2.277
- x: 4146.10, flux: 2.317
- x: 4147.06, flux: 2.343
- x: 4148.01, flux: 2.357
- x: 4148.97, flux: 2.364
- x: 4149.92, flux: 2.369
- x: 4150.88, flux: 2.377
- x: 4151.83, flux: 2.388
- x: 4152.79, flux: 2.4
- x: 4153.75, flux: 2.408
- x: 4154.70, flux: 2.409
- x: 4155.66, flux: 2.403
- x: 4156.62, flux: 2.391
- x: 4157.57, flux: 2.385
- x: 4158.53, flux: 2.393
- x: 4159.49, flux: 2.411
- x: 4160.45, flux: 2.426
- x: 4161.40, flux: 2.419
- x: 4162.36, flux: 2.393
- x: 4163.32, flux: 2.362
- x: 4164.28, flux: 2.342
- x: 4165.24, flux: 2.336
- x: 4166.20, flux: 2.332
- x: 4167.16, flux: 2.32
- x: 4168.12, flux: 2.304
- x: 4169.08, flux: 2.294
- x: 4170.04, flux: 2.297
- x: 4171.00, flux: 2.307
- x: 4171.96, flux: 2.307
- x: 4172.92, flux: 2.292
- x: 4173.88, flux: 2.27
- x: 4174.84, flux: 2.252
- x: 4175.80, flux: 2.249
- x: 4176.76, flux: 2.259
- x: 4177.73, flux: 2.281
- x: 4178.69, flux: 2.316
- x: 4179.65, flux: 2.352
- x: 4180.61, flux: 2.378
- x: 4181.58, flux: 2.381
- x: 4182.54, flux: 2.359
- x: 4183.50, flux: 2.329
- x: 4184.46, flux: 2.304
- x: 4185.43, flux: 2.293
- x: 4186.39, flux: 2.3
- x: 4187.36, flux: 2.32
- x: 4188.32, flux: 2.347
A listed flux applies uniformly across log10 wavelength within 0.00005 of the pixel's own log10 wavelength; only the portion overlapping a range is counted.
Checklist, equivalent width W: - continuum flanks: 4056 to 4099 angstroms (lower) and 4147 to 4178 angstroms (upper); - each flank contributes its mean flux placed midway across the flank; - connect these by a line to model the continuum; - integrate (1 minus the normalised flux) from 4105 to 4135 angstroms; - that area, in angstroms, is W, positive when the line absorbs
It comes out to 0.6 angstroms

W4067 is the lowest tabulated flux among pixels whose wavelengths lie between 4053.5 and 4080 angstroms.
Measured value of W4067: 2.228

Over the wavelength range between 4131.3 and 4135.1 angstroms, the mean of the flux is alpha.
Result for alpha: 2.36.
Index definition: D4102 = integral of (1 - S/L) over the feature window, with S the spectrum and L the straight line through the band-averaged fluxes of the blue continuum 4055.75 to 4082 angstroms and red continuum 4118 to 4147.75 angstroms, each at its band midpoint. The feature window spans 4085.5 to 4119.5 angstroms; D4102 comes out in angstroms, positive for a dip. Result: 1.5 angstroms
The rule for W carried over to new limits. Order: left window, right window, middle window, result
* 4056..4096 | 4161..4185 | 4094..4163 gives 2.0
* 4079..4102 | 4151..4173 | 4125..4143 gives 0.2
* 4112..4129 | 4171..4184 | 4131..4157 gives 0.1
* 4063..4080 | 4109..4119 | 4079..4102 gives 0.6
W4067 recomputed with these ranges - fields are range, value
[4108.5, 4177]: 2.097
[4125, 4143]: 2.225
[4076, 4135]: 1.826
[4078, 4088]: 2.34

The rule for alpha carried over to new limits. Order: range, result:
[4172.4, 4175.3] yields 2.27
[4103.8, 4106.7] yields 1.88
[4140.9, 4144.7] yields 2.23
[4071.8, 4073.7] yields 2.39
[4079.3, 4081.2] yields 2.4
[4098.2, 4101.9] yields 1.97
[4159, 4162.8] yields 2.41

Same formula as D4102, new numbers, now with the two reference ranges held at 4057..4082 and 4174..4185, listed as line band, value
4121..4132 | 0.0 angstroms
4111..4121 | -0.3 angstroms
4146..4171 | -0.5 angstroms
